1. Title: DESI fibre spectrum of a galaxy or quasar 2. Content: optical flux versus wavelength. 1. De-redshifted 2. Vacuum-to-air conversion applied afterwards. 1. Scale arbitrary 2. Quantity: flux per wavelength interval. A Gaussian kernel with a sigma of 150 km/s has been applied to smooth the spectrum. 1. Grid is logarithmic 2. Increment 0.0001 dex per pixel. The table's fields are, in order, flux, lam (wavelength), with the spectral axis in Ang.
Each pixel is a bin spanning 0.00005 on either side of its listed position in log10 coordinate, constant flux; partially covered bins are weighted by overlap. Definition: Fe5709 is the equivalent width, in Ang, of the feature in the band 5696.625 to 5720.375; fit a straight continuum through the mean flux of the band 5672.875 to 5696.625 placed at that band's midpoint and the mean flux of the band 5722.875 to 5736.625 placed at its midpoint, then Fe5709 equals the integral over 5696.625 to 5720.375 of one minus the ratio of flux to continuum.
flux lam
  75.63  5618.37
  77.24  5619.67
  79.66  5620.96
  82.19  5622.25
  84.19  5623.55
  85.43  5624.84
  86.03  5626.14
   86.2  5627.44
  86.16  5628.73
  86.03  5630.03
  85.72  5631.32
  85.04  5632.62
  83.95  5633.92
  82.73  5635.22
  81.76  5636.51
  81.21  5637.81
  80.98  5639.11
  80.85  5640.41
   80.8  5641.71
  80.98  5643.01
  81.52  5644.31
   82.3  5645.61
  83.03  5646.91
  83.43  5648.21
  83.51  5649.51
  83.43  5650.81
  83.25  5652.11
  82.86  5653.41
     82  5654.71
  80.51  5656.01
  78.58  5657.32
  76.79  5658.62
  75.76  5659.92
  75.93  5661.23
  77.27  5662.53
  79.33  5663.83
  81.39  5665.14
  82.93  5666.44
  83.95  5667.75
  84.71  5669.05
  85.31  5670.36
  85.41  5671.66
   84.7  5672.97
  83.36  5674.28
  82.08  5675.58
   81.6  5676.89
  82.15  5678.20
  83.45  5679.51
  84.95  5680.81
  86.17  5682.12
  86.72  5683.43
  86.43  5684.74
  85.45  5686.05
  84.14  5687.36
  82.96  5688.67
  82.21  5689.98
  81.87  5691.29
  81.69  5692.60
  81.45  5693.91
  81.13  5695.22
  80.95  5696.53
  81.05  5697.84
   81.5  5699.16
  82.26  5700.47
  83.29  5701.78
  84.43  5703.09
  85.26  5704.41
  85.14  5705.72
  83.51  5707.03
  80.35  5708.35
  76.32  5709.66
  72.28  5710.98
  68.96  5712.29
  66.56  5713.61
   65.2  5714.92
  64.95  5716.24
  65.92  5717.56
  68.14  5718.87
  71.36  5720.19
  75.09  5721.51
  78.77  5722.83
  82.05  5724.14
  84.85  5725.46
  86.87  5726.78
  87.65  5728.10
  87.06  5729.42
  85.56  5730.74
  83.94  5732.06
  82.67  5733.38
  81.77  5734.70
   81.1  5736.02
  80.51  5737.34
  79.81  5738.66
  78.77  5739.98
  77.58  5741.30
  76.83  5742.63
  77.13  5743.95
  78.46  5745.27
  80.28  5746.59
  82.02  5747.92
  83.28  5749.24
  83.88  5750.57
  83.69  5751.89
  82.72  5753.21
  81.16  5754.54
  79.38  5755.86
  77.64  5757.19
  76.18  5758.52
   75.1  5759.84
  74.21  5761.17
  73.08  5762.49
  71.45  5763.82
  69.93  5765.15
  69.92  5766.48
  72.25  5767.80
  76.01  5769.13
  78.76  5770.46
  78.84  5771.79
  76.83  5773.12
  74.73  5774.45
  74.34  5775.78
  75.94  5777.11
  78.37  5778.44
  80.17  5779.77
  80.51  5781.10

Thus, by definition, 2.2 Ang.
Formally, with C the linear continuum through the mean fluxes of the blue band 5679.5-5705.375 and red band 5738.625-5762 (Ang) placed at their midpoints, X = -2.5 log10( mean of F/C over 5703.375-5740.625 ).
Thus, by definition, 0.04 mag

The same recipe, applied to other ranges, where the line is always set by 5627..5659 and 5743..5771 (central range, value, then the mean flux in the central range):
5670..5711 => -0.03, 82.9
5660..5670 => 0.01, 80.6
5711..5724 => 0.13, 70.1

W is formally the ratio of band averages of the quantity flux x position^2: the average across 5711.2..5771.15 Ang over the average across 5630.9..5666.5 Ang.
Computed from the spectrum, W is 0.98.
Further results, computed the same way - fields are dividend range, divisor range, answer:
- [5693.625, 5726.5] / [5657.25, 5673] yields 0.97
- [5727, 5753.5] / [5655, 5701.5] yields 1.02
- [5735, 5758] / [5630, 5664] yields 1.02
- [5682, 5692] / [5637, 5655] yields 1.04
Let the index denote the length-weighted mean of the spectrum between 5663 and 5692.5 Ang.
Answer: 83.6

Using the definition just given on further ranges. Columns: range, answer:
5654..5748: 80.4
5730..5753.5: 81.1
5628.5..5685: 82.5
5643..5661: 81.2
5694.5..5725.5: 76.9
